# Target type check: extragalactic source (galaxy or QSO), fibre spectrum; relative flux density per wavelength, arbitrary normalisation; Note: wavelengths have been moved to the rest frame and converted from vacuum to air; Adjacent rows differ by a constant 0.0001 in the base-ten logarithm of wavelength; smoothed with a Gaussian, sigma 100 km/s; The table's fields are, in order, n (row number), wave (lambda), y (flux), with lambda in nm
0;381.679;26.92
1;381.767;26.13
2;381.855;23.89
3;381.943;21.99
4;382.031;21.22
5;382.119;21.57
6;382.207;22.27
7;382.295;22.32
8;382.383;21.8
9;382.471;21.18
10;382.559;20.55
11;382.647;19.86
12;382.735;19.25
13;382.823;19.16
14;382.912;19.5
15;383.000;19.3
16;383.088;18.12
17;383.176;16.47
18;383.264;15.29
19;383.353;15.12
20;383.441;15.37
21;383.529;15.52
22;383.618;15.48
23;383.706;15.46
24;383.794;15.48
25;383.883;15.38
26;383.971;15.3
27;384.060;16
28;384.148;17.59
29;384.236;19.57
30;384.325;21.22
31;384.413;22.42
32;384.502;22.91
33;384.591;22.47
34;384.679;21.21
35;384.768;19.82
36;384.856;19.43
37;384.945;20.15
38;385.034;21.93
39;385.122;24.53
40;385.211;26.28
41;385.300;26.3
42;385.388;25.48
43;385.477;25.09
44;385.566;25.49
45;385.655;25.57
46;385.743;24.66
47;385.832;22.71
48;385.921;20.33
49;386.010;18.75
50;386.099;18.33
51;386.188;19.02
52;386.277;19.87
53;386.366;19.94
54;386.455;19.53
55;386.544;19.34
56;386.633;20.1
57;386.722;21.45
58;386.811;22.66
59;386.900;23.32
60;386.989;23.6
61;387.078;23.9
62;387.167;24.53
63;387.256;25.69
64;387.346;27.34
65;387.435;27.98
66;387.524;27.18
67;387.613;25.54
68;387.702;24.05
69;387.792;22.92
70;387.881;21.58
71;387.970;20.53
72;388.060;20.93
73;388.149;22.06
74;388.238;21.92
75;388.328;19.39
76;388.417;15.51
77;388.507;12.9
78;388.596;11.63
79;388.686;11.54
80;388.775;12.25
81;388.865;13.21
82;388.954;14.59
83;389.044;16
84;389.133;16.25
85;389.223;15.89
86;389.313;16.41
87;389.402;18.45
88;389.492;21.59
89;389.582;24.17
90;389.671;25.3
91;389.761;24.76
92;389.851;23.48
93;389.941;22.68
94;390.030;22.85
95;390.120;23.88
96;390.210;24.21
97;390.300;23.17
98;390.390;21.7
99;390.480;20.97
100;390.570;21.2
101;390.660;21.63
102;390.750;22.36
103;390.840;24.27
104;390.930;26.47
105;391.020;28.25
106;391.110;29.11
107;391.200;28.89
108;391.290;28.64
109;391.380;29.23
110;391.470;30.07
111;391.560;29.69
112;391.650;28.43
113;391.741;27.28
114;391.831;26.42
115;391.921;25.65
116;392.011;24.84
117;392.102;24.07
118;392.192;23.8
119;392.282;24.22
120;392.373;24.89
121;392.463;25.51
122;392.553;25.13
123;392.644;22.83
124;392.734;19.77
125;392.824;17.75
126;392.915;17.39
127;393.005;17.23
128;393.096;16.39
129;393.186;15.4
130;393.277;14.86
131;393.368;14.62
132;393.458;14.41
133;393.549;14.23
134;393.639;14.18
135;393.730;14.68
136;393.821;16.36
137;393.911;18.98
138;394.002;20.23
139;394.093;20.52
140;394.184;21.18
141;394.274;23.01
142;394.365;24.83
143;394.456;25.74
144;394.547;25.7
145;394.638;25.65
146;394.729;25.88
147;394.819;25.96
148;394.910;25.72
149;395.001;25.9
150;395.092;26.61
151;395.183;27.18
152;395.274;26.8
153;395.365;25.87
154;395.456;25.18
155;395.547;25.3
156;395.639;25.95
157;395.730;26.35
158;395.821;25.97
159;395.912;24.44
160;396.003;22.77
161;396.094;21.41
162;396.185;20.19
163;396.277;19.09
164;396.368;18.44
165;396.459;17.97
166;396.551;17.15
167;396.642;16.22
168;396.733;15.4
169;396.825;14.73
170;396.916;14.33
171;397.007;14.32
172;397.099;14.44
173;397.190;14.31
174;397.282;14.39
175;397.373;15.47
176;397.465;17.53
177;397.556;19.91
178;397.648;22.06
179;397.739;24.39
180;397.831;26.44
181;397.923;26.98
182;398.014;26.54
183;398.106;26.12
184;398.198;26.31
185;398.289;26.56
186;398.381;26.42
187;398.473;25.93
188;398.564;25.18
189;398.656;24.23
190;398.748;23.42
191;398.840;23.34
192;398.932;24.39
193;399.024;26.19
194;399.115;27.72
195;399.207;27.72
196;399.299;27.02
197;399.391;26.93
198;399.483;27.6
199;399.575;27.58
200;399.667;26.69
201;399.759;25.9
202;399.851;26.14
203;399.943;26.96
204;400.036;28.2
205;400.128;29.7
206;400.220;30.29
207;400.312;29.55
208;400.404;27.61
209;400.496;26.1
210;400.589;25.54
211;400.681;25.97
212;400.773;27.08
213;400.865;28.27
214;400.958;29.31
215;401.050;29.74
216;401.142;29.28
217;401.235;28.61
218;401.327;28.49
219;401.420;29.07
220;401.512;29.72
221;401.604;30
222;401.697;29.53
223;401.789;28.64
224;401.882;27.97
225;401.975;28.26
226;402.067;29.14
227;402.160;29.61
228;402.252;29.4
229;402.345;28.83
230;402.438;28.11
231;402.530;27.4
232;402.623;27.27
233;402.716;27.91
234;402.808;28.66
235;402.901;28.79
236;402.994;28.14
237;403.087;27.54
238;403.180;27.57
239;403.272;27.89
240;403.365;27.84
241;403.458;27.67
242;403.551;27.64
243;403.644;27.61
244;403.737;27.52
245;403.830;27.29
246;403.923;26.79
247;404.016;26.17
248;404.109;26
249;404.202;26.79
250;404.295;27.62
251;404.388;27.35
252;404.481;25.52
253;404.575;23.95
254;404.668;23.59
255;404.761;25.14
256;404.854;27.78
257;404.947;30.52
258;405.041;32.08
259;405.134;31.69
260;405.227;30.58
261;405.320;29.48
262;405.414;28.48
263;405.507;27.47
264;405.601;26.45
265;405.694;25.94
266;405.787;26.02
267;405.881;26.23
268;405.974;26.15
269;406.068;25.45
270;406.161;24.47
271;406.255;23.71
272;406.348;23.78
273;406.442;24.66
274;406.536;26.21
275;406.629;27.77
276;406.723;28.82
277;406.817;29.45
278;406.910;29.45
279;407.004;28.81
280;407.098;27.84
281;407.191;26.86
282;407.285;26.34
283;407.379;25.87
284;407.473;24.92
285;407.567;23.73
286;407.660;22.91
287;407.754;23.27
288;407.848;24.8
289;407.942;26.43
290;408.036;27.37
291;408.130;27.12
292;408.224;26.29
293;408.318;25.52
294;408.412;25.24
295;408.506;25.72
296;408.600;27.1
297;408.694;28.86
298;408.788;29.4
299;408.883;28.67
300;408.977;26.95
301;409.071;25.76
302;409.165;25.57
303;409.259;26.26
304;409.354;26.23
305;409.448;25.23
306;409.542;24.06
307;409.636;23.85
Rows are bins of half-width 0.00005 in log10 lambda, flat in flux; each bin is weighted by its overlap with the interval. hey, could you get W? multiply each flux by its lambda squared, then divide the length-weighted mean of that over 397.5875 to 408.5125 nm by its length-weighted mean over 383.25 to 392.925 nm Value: 1.34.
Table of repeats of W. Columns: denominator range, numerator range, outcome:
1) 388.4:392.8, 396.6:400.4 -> 1.09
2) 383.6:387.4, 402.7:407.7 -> 1.40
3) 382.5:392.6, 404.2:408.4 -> 1.36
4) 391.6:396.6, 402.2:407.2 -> 1.31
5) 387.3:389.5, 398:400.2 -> 1.46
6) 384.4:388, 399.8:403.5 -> 1.34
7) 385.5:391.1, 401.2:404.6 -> 1.41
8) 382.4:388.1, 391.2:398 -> 1.09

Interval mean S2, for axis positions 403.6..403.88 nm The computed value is 27.5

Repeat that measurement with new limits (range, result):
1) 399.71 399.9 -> 26.1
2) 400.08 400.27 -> 30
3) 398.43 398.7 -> 25.2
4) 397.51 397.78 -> 22.1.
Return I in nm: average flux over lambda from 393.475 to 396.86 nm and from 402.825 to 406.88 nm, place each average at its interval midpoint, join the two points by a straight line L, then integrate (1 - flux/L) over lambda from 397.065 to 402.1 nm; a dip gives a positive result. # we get -0.33 nm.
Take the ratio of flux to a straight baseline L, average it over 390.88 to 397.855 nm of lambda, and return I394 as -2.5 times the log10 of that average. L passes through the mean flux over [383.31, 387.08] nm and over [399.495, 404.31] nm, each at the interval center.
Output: 0.12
